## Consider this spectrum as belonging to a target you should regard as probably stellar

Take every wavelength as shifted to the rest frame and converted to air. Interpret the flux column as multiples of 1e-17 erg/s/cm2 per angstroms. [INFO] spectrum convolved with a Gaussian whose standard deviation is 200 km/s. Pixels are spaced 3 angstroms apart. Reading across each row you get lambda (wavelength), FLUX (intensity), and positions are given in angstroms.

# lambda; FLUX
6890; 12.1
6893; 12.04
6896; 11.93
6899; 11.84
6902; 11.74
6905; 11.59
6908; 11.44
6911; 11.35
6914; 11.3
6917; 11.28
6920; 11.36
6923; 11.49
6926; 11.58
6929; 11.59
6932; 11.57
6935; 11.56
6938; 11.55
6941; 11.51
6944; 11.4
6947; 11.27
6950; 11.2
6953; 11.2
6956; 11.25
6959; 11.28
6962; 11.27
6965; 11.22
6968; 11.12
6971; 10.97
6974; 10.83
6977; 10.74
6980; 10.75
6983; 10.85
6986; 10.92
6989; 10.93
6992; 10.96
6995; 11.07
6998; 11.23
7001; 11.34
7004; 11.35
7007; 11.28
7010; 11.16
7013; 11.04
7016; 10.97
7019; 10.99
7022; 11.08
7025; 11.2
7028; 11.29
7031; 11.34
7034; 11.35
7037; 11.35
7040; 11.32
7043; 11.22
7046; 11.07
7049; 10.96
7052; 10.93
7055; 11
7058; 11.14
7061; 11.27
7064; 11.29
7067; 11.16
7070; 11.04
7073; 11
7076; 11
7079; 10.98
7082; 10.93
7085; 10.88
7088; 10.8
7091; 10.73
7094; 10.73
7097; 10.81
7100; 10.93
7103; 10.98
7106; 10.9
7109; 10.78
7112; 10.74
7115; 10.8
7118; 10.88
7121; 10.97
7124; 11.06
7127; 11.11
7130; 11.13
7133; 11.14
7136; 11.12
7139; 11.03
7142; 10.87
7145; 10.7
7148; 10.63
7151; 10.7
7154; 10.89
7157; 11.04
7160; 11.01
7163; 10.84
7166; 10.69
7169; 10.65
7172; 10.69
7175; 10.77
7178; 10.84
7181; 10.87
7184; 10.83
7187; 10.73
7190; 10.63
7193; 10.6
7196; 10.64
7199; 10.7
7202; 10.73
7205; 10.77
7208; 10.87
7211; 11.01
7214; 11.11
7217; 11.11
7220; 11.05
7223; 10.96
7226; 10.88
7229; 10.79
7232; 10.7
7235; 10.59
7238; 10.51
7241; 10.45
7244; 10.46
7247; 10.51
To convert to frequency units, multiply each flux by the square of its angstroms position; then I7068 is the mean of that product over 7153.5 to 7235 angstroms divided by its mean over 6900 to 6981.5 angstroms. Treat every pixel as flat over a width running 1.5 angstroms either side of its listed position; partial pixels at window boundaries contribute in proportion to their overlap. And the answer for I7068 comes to 1.03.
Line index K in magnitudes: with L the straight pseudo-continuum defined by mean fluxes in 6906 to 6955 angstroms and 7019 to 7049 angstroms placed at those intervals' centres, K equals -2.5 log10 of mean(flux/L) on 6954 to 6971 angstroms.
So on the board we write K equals 0.01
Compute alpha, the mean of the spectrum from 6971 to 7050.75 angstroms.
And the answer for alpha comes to 11.1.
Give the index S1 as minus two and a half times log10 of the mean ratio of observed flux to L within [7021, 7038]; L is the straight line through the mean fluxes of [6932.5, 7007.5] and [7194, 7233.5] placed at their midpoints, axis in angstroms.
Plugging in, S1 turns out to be -0.02 mag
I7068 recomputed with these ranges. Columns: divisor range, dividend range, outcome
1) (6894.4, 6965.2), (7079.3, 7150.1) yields 1.00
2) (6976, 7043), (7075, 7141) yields 1.01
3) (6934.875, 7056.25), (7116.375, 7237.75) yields 1.02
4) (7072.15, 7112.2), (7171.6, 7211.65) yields 1.02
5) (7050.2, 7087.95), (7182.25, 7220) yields 1.02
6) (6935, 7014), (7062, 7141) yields 1.02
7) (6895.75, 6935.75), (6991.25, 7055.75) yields 1.00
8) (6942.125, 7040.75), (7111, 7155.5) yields 1.02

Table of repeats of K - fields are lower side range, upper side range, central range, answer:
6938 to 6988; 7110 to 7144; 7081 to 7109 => 0.02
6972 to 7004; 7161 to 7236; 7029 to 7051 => -0.03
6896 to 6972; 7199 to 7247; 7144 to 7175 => 0.01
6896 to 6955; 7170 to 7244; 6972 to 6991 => 0.05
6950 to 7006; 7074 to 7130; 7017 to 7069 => -0.02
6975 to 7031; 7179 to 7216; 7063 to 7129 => 0.00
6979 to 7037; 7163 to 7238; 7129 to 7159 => 0.00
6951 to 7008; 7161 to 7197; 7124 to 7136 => -0.03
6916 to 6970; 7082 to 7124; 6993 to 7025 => 0.00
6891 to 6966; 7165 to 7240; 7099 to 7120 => 0.02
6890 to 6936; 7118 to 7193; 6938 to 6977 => 0.02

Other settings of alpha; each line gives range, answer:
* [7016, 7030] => 11.1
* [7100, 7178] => 10.9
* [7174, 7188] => 10.8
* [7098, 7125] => 10.9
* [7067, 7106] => 10.9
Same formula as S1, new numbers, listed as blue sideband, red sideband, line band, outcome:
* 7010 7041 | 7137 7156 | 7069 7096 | 0.01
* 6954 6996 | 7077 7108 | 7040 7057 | -0.01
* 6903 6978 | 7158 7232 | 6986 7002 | 0.01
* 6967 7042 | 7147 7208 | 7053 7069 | -0.02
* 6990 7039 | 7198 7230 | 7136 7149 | 0.02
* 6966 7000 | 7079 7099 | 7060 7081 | -0.02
